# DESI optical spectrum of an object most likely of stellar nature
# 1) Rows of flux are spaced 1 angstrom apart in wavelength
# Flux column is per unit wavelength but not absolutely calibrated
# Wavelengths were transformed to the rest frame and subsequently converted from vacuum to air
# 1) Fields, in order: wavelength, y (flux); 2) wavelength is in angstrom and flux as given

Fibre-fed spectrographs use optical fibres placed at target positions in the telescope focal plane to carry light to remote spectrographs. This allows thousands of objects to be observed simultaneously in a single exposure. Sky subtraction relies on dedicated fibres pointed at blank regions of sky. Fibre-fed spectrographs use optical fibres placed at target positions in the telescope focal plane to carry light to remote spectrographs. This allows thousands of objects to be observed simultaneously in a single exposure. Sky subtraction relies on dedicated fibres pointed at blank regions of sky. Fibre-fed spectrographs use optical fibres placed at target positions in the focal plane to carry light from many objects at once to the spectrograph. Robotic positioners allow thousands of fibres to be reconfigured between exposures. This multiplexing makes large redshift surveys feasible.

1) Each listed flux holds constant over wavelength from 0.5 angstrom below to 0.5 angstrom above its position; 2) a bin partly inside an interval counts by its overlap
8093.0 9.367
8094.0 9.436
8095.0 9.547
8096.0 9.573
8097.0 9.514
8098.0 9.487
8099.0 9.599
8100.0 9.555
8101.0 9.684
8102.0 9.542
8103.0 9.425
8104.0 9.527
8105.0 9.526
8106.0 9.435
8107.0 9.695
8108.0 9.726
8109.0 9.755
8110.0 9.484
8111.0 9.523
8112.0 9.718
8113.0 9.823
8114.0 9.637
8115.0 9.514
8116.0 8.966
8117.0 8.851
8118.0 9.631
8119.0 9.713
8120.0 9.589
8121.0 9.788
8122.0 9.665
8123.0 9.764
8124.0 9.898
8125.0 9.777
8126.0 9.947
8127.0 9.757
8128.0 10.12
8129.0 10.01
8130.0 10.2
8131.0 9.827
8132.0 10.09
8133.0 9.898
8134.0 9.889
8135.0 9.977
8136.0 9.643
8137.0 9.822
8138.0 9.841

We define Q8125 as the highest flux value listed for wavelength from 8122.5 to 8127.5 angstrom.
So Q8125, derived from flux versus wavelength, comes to 9.947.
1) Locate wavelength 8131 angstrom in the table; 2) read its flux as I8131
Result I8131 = 9.827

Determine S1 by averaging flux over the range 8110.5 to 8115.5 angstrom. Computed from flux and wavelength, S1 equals 9.64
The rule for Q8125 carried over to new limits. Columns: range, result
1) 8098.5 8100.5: 9.599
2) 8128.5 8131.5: 10.2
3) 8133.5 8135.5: 9.977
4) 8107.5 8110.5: 9.755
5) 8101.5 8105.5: 9.542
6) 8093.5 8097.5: 9.573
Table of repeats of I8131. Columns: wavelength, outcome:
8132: 10.09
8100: 9.555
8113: 9.823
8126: 9.947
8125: 9.777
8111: 9.523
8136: 9.643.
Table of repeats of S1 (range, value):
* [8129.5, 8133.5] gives 10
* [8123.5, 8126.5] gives 9.87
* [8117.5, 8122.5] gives 9.68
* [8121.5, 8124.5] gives 9.78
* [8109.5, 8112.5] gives 9.58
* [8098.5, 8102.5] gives 9.59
